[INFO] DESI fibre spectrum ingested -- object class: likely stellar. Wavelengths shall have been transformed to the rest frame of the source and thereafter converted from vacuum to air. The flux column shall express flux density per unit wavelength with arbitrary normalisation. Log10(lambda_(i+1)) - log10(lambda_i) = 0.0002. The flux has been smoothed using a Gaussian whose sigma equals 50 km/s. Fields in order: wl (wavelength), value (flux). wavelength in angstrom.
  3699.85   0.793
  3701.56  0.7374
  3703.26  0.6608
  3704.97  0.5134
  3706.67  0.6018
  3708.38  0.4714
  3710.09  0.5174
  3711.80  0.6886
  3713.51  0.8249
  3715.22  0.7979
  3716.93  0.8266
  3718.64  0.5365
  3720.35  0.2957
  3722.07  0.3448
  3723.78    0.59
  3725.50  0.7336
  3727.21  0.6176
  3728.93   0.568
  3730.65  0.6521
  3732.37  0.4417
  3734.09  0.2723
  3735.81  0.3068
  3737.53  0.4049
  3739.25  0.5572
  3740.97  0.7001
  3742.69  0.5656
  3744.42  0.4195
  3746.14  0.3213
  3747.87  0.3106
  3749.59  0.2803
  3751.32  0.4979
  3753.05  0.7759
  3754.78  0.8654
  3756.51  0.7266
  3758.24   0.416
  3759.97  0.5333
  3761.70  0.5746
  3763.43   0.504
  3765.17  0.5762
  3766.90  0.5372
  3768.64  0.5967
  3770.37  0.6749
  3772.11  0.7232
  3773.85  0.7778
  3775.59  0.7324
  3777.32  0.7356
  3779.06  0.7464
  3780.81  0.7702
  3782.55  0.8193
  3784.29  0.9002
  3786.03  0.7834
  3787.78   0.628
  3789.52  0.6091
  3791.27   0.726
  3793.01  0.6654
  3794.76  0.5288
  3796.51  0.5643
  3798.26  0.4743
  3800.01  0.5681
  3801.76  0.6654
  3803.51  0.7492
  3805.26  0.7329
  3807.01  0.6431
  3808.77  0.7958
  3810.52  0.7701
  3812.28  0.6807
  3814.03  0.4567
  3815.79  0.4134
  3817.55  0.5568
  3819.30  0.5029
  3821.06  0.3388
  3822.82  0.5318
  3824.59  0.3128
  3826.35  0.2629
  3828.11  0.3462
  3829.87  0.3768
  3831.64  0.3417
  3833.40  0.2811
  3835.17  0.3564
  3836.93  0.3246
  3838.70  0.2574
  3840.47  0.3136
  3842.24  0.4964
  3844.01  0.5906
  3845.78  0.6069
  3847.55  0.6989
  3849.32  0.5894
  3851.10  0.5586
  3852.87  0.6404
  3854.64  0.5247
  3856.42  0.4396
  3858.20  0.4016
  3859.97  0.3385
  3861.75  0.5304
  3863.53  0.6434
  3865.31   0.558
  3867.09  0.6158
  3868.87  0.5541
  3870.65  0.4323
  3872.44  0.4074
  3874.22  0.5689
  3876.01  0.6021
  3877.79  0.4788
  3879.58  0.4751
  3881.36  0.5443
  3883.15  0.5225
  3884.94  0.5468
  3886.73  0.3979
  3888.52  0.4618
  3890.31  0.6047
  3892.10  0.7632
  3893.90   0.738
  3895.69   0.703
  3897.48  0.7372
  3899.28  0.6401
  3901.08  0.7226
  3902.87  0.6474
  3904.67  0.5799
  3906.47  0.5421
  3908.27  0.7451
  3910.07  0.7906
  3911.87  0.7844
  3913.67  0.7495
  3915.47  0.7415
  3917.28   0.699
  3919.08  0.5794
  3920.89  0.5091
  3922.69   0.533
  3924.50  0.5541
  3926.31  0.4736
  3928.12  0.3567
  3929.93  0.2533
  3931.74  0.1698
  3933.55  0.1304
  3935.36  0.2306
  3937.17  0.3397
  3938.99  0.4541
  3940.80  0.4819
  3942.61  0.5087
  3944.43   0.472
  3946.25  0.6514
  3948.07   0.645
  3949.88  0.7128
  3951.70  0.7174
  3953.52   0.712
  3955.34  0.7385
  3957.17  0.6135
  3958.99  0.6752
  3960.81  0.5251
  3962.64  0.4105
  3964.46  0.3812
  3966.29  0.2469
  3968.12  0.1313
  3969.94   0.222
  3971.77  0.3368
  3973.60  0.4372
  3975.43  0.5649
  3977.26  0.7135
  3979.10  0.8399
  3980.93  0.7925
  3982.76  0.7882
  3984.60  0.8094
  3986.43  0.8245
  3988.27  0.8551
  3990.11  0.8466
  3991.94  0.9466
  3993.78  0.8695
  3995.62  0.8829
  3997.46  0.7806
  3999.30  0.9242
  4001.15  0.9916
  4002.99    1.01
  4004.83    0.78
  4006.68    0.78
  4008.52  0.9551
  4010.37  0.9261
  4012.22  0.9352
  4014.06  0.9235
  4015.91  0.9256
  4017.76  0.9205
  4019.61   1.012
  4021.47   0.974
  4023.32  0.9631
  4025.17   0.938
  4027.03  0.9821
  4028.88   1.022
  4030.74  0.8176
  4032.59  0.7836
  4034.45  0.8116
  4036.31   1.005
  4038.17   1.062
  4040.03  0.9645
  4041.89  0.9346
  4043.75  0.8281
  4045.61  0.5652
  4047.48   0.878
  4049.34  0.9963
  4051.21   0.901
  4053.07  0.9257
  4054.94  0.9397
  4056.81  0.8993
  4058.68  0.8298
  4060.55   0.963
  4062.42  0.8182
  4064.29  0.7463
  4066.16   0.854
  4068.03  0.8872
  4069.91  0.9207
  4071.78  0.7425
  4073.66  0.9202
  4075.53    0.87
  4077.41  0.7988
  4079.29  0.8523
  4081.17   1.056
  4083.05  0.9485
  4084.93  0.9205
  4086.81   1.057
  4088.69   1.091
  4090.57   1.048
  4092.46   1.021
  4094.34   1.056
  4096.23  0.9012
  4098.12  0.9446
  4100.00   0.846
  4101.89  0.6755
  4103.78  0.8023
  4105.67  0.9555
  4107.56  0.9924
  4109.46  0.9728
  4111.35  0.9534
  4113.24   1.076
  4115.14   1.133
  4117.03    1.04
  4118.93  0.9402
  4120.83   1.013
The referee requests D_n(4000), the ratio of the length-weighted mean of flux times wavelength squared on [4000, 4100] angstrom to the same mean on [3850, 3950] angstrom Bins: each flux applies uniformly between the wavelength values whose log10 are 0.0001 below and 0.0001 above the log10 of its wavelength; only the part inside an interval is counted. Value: 1.82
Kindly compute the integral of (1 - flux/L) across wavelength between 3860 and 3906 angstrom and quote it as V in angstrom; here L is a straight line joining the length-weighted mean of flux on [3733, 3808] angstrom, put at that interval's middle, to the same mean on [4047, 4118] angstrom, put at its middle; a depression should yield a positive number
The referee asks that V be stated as 9.39 angstrom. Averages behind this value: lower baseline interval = 0.604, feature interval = 0.574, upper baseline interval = 0.928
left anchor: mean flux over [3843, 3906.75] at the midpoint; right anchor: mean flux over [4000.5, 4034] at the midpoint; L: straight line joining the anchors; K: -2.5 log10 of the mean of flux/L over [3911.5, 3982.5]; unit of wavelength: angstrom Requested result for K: 0.397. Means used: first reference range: 0.567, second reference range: 0.922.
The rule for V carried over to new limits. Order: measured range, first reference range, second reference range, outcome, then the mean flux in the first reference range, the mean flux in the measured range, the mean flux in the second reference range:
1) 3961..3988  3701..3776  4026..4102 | 9.04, 0.568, 0.543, 0.907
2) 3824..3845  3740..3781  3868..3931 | 8.27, 0.596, 0.357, 0.583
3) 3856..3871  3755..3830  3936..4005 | 2.84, 0.61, 0.506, 0.646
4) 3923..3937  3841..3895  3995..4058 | 7.43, 0.543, 0.321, 0.91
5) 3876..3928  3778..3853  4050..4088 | 4.61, 0.557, 0.613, 0.895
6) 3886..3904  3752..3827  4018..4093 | 2.38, 0.627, 0.643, 0.913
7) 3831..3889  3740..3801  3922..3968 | 5.74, 0.618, 0.489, 0.473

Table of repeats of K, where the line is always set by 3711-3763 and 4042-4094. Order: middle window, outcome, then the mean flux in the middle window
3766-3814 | -0.137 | 0.685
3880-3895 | 0.235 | 0.571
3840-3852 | 0.188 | 0.559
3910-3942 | 0.473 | 0.483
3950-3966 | 0.310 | 0.588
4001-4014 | -0.088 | 0.908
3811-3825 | 0.284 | 0.488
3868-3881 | 0.348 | 0.504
